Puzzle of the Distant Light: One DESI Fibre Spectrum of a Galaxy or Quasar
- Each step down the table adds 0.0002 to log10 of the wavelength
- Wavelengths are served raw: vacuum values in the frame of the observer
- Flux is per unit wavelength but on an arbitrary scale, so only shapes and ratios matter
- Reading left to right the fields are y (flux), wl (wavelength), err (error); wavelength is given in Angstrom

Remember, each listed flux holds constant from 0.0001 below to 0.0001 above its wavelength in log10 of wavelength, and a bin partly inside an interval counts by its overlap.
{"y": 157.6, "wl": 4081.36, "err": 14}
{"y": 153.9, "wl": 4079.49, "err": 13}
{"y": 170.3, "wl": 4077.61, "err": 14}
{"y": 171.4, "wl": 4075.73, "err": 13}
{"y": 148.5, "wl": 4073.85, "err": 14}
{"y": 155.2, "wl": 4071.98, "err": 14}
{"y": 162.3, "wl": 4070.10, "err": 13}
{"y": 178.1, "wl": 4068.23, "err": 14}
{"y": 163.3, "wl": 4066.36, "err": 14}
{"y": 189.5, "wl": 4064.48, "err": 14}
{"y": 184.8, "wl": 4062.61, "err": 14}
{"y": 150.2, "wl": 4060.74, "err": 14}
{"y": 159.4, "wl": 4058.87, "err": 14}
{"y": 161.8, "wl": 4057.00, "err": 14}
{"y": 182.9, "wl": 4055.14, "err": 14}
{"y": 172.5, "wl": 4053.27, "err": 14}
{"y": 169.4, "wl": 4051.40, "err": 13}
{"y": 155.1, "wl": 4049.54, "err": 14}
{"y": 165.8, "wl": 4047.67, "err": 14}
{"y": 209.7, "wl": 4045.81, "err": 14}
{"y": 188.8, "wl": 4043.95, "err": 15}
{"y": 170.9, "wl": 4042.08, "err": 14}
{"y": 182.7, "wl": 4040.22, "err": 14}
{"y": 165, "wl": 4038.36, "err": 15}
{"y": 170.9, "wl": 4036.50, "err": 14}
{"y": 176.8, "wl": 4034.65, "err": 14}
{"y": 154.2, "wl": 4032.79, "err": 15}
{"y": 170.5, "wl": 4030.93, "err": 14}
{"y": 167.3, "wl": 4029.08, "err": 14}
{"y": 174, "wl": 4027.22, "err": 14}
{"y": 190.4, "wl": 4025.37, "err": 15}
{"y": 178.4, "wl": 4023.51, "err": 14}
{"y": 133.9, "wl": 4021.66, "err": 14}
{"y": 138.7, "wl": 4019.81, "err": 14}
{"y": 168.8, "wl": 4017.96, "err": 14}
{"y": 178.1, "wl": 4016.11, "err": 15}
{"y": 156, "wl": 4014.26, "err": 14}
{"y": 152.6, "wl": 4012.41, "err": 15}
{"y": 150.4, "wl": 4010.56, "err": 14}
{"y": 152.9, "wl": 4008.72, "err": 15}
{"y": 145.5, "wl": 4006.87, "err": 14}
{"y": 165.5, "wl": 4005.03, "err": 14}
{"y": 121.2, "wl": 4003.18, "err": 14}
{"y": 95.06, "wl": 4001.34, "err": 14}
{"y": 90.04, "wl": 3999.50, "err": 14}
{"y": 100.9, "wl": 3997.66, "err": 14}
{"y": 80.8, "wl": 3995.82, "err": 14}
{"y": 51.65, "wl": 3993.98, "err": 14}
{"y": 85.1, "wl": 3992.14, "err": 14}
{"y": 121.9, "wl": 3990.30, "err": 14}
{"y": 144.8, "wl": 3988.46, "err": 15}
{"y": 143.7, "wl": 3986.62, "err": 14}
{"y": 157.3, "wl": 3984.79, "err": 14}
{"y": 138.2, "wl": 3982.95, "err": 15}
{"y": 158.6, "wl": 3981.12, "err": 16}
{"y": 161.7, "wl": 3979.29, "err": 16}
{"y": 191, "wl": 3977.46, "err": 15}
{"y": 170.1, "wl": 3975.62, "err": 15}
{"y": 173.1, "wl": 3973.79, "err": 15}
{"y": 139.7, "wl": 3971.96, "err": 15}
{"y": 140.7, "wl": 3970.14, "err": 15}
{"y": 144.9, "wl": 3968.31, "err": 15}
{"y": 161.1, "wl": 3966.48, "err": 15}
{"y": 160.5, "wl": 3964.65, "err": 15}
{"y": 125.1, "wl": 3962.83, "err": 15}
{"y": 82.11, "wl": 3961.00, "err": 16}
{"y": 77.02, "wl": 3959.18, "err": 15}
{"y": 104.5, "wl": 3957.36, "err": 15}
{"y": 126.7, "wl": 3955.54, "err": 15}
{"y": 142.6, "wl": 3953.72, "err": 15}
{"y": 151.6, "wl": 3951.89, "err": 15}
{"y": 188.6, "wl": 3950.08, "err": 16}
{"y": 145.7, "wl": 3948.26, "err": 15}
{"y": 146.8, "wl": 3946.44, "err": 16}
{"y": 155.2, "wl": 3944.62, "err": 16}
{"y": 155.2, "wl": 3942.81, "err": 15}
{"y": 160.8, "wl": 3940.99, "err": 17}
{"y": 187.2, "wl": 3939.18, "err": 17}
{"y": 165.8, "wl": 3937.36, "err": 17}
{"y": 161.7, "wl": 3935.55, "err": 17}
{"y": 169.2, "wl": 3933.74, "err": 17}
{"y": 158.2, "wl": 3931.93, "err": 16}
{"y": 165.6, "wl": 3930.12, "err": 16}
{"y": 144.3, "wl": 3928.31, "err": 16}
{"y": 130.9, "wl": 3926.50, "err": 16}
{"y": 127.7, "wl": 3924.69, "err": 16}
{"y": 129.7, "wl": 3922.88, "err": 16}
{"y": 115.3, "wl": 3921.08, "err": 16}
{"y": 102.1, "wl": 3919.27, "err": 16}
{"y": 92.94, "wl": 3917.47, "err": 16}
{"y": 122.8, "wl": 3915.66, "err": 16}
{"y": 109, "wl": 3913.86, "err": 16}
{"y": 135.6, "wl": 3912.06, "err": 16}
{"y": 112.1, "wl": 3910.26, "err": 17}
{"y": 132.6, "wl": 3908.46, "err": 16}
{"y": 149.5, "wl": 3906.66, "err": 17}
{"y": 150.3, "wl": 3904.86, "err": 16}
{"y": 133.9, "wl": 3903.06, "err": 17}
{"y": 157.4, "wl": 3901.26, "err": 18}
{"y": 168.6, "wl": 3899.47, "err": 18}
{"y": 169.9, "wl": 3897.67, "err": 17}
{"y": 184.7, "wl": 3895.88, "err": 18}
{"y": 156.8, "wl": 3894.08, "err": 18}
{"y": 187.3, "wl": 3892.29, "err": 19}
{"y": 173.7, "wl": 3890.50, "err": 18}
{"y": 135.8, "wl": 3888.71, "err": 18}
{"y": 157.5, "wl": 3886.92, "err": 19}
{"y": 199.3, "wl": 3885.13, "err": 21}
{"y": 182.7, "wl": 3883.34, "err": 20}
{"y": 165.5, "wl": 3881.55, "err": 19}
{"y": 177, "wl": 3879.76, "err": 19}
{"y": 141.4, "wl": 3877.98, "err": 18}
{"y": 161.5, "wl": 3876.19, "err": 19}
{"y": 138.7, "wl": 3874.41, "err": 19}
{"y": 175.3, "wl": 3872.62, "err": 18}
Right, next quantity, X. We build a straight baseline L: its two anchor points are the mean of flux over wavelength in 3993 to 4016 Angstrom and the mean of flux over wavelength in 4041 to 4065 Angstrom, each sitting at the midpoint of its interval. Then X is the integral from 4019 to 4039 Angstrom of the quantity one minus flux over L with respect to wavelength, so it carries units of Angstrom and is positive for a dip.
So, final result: -2.2 Angstrom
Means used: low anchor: 124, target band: 166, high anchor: 174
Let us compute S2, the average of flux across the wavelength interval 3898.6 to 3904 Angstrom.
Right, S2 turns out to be 153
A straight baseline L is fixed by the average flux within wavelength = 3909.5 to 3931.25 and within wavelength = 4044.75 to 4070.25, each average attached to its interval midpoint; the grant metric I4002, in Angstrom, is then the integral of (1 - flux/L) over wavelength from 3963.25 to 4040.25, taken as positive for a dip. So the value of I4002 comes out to 2.8 Angstrom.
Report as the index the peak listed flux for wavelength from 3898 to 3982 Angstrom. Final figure 191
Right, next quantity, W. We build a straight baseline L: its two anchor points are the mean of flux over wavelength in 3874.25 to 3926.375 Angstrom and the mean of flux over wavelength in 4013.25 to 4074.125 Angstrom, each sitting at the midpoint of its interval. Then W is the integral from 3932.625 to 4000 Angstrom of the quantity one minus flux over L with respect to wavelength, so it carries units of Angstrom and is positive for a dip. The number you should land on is 7.3 Angstrom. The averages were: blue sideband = 147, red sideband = 169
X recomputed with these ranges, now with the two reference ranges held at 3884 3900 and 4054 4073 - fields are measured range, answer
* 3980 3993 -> 2.6 Angstrom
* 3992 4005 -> 5.7 Angstrom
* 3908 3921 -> 4.2 Angstrom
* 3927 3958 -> 2.8 Angstrom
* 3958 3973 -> 3.6 Angstrom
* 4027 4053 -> -0.6 Angstrom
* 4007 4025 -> 1.3 Angstrom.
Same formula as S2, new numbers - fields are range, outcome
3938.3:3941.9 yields 174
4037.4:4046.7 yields 183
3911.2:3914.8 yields 122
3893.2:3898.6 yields 170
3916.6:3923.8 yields 110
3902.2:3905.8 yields 142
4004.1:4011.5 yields 154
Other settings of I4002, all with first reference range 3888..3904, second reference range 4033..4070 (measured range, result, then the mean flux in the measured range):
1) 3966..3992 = 2.67 Angstrom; 151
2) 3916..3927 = 3.25 Angstrom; 116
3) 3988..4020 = 8.05 Angstrom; 127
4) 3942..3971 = 5.06 Angstrom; 138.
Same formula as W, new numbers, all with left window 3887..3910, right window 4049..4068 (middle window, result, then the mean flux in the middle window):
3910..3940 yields 4.1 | 137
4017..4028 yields 0.2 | 164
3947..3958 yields 1.2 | 144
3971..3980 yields -0.2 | 167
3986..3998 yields 4.5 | 103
